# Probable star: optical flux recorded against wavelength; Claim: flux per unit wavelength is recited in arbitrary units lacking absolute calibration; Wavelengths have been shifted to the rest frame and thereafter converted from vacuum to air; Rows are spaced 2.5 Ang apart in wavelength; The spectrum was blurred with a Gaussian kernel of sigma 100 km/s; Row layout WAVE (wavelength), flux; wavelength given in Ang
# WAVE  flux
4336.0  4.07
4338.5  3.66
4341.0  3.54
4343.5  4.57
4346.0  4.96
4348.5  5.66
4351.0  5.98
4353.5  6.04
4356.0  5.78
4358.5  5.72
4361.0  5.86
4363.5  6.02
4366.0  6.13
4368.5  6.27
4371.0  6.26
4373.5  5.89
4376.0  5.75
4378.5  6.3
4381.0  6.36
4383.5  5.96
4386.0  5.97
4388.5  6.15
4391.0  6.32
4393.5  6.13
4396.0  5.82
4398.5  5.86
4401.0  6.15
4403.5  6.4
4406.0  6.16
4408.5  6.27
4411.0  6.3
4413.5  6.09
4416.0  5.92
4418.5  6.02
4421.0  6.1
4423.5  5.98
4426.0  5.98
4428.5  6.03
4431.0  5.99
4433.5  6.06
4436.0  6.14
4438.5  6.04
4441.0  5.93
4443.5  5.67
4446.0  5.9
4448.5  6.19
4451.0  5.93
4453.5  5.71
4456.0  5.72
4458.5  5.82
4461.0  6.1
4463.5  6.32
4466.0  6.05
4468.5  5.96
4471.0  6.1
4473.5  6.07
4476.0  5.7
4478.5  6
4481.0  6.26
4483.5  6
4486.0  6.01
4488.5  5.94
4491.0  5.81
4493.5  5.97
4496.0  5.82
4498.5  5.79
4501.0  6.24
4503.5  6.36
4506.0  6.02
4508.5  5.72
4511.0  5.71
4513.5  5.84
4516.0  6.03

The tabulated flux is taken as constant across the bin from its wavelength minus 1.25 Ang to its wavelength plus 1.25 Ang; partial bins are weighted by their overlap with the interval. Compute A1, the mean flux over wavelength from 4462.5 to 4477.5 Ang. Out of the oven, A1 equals 6.03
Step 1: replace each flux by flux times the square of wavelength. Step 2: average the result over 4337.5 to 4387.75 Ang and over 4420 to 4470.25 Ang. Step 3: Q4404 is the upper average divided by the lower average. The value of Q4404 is 1.1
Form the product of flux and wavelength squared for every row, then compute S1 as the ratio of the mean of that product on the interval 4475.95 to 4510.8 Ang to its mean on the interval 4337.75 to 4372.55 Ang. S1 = 1.2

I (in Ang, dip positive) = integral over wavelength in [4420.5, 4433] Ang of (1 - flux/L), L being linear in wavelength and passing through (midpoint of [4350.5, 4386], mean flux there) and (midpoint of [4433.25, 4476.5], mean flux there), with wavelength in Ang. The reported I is -0.1 Ang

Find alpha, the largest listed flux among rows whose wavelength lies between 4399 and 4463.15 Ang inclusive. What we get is 6.4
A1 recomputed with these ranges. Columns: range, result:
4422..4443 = 6.01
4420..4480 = 5.98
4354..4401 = 6.03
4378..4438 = 6.1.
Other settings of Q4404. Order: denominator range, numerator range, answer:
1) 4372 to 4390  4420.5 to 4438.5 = 1.02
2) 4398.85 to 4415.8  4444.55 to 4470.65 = 0.99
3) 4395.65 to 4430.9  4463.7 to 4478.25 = 1.01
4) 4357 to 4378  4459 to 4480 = 1.05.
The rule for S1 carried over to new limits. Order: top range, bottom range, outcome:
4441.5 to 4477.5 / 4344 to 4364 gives 1.09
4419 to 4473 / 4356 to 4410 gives 1.01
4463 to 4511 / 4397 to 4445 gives 1.02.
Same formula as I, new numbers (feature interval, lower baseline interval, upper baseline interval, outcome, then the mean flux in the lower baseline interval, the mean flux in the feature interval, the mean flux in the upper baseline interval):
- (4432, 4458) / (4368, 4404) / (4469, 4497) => 0.4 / 6.1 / 5.93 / 5.97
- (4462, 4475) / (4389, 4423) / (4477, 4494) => -0.2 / 6.12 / 6.09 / 6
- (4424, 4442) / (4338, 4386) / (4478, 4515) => -0.6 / 5.66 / 6.02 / 5.97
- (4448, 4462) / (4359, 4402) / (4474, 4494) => 0.2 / 6.06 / 5.89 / 5.96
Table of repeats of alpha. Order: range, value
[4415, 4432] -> 6.1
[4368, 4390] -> 6.36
